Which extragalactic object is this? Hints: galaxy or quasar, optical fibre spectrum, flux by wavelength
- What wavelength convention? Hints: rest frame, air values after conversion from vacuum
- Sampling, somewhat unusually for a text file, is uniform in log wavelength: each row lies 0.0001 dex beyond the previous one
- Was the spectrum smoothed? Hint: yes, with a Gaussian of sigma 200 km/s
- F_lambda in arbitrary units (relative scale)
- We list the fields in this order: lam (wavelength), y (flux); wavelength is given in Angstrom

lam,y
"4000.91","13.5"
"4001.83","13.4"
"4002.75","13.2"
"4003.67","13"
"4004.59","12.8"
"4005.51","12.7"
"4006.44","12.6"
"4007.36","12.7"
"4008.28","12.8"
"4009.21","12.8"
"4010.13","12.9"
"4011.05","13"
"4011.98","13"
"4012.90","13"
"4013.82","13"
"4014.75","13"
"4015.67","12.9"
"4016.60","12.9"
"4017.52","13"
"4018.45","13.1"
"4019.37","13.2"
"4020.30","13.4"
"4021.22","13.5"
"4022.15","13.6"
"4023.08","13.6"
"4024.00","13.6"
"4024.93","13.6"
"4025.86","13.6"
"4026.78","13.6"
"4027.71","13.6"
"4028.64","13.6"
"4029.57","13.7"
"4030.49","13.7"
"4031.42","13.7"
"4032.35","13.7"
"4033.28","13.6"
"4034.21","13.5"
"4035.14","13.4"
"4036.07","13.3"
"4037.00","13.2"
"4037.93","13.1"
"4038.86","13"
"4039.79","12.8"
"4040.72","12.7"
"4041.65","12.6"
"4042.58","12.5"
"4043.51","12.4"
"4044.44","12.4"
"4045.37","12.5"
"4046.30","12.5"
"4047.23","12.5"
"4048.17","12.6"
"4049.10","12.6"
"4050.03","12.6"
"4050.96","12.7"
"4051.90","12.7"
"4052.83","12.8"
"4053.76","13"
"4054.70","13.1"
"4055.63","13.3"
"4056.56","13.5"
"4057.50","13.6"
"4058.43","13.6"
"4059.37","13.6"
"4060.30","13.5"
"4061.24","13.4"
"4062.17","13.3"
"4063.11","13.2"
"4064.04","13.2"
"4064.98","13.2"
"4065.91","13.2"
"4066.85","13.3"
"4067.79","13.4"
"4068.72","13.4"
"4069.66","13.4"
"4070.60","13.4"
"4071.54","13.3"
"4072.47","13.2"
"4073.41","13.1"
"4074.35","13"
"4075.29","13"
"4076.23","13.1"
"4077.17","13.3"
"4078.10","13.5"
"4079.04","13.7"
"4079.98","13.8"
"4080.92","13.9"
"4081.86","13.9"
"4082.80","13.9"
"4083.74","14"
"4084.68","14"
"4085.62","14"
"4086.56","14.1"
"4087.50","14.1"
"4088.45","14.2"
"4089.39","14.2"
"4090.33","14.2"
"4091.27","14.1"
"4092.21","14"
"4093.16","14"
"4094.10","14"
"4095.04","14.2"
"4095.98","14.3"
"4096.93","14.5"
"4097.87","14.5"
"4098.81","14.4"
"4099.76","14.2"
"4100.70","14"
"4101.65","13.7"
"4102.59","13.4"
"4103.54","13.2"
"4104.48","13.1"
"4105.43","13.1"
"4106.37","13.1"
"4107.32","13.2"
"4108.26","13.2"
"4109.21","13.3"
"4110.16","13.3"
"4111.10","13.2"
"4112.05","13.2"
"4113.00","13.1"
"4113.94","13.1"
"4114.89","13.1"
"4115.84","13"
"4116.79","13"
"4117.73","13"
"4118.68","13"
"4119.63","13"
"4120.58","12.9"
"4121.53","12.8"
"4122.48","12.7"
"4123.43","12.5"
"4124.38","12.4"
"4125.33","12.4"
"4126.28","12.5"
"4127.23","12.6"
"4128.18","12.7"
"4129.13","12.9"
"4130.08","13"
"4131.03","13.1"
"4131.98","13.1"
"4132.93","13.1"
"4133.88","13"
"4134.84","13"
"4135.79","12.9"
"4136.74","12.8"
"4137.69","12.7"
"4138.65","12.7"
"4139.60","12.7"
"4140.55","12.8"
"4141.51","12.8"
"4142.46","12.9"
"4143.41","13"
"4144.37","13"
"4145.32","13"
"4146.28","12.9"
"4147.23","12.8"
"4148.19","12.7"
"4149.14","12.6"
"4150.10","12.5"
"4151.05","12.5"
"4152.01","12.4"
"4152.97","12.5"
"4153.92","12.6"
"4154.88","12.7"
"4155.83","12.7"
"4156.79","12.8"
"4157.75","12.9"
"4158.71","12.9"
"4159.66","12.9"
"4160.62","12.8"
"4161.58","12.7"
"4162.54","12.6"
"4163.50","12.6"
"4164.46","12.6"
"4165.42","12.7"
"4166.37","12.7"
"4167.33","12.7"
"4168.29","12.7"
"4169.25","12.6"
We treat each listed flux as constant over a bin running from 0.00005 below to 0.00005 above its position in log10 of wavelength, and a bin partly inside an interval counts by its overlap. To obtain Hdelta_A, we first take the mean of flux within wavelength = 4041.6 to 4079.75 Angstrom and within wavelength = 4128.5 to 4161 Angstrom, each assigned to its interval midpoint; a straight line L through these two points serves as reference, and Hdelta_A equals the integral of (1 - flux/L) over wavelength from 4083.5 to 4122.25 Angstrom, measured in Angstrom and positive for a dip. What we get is -1.9 Angstrom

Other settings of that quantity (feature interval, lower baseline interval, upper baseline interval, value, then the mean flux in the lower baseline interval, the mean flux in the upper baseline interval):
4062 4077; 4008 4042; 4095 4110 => 0.30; 13.3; 13.7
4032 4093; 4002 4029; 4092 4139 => -0.59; 13.2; 13.2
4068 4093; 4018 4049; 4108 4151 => -1.24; 13.2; 12.9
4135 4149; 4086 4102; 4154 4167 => 0.32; 14.2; 12.7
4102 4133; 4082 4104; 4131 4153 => 1.03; 14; 12.8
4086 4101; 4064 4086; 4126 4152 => -1.02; 13.5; 12.8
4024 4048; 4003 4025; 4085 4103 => 0.35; 13.1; 14.1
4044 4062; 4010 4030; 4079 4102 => 0.90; 13.3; 14.1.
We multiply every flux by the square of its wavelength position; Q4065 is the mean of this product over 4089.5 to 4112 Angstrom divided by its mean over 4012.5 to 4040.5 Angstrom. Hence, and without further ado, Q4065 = 1.1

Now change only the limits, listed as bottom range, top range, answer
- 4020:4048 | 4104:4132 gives 1.02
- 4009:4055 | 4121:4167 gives 1.03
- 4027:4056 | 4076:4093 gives 1.09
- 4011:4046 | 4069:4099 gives 1.08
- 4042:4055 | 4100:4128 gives 1.07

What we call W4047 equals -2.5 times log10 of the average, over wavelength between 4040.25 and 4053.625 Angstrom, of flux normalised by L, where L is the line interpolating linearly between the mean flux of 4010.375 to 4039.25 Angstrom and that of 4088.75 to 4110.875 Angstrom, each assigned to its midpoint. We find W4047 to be 0.07 mag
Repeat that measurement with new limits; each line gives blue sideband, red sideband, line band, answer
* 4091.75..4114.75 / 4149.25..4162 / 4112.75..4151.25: 0.02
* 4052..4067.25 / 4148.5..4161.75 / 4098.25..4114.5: -0.03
